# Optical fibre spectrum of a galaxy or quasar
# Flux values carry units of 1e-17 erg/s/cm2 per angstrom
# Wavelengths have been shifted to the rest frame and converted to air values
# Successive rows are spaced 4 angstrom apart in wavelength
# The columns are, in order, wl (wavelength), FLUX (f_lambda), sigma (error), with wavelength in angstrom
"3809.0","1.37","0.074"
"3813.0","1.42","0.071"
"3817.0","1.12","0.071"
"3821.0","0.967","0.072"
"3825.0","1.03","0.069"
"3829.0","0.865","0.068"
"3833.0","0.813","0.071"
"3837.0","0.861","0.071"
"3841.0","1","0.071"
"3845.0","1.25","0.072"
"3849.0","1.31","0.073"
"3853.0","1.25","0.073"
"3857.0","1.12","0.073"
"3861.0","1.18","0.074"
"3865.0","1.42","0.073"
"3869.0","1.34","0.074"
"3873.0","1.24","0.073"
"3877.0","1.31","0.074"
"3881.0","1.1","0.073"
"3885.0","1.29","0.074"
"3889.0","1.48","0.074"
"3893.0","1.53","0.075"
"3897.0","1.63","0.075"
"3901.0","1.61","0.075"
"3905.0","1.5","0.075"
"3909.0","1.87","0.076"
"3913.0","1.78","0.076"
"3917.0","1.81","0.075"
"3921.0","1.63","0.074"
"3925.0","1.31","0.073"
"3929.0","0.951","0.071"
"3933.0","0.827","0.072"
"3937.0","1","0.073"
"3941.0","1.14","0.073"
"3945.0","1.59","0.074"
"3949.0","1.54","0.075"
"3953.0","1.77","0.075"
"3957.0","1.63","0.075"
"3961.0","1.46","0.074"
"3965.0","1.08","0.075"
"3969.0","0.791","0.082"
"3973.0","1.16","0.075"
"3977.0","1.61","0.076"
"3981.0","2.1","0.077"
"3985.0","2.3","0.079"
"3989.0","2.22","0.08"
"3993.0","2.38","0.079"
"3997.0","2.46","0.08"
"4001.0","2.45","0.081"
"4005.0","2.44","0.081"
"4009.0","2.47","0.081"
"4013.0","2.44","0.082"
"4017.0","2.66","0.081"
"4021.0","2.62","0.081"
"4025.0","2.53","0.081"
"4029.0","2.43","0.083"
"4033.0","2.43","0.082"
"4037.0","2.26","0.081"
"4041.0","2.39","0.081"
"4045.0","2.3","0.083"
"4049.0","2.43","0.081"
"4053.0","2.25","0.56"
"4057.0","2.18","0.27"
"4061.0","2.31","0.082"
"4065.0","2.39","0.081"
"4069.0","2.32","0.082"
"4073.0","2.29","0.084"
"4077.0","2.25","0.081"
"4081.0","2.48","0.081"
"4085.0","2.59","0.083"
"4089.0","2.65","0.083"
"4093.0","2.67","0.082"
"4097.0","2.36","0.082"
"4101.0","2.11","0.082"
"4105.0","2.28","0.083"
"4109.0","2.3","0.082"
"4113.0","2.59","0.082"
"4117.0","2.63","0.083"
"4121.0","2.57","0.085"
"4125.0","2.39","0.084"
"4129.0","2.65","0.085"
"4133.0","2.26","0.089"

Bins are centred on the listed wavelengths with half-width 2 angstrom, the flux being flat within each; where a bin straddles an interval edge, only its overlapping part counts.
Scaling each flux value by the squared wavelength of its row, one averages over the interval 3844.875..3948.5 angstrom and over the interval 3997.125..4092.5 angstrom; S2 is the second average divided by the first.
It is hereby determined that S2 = 1.90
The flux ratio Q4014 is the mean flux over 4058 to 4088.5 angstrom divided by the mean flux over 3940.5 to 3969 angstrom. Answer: 1.67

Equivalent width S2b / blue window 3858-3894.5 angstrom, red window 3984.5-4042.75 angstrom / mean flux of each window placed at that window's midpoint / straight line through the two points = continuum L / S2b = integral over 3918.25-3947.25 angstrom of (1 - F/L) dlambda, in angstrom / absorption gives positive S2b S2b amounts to 8.9 angstrom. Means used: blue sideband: 1.31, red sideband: 2.44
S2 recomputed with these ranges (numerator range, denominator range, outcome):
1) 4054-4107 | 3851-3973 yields 1.89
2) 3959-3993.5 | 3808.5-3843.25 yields 1.72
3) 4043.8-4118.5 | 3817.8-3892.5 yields 2.30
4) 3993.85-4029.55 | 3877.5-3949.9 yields 1.85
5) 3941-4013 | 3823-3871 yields 1.76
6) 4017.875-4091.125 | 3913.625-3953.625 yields 1.88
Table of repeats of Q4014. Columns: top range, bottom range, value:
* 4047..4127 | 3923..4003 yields 1.51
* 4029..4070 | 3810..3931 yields 1.79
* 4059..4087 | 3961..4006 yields 1.27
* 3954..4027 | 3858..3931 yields 1.42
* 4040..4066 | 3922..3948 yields 1.98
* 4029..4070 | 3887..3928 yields 1.46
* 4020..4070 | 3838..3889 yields 1.92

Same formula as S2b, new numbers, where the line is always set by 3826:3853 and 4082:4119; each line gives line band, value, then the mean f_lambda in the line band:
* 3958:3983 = 5.40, 1.38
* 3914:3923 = -1.60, 1.73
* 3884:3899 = -1.99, 1.5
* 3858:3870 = -1.29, 1.29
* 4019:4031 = -2.79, 2.53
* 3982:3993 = -2.51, 2.27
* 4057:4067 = -0.28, 2.32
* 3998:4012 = -3.69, 2.45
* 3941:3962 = 1.12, 1.56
